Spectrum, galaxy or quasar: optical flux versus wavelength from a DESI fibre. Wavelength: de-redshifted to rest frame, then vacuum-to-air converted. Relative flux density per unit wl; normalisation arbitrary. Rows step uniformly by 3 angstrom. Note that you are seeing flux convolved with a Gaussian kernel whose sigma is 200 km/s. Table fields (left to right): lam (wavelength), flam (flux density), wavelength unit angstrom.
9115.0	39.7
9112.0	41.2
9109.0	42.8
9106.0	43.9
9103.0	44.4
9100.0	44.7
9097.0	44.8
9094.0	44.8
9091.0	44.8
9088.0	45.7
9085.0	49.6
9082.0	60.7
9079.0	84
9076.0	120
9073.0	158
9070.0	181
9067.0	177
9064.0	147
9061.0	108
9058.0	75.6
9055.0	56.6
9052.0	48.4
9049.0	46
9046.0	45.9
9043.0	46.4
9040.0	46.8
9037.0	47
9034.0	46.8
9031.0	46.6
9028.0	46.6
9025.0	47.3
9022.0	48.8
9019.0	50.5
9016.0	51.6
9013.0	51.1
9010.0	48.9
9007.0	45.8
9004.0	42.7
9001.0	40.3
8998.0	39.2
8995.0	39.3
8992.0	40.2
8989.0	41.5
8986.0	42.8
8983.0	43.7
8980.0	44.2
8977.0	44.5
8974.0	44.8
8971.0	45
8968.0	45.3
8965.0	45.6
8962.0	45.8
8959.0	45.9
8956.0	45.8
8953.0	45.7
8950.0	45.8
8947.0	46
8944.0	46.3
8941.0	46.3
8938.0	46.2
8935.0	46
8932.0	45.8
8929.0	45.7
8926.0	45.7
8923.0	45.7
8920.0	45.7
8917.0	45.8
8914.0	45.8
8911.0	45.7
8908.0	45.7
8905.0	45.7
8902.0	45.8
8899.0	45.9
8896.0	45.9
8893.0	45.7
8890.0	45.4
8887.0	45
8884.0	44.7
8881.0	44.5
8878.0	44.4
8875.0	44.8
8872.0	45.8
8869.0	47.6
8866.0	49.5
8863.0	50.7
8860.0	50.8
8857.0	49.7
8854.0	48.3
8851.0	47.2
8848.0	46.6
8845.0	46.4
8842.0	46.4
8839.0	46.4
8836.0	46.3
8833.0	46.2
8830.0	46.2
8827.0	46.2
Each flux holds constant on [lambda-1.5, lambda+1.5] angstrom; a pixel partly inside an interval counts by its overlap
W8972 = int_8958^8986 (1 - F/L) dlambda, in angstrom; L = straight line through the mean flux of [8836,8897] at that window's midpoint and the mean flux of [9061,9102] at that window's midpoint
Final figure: 9.83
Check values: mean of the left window 46.8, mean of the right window 92.5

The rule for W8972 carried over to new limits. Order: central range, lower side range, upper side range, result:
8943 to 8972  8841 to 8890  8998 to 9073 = 6.2 angstrom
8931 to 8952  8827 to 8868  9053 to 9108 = 5.5 angstrom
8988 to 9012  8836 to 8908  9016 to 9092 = 8.7 angstrom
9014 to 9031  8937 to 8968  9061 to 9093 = 6.6 angstrom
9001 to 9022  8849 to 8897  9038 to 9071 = 8.0 angstrom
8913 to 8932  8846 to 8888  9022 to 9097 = 3.2 angstrom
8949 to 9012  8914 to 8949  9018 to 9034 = 3.9 angstrom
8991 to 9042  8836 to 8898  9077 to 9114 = 3.2 angstrom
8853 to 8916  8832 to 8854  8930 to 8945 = -0.2 angstrom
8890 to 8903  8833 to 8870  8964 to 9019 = 0.3 angstrom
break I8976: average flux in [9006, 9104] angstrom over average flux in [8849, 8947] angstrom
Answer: 1.5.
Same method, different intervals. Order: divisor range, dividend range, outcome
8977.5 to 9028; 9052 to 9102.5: 1.96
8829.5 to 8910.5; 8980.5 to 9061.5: 1.04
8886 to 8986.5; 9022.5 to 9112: 1.53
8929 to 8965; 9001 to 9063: 1.15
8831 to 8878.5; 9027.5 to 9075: 1.77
